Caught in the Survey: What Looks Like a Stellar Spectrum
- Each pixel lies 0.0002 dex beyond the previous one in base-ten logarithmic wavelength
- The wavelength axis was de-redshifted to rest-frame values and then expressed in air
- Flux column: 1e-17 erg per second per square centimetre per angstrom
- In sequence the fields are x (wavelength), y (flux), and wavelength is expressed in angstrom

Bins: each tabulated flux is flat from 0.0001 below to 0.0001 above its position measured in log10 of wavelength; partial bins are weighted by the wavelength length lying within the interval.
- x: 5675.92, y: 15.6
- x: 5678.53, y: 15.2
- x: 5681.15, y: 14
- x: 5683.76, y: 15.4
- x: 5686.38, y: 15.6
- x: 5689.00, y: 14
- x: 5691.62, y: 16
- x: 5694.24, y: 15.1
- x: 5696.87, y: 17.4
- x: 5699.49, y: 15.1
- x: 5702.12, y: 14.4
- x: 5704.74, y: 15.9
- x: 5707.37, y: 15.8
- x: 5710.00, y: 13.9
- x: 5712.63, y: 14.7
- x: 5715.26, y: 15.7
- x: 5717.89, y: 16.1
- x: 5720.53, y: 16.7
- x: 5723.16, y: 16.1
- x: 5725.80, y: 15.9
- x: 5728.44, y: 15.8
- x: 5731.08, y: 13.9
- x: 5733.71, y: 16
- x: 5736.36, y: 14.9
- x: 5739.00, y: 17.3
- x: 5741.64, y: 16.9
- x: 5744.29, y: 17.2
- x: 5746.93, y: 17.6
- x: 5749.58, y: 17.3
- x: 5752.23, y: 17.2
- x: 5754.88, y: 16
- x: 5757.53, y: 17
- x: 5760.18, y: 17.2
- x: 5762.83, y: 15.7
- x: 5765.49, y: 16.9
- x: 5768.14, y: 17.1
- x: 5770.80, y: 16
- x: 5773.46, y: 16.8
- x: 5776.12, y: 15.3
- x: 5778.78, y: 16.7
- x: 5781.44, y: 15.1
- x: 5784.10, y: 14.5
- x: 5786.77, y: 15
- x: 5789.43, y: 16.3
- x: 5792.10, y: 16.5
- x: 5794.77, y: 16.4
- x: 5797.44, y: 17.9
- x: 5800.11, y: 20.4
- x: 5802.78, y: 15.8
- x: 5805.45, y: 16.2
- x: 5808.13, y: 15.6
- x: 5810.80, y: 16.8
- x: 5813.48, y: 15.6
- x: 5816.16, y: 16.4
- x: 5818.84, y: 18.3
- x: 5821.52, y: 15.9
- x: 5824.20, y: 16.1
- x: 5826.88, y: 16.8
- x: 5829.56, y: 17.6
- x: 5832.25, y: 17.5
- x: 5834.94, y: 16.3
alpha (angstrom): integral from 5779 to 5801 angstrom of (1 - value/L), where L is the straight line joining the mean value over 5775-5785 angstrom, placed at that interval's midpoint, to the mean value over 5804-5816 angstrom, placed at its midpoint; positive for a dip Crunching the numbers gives -1.1 angstrom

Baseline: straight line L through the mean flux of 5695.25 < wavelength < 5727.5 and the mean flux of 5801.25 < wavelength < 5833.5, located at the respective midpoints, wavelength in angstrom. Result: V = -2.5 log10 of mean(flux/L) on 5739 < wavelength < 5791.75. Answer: -0.02 mag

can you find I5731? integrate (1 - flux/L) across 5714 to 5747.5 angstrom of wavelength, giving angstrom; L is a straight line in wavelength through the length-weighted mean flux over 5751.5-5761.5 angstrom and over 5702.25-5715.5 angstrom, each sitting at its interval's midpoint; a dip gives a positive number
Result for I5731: -0.5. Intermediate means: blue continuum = 15.1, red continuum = 16.8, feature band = 16.1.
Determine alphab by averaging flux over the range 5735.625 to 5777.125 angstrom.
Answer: 16.7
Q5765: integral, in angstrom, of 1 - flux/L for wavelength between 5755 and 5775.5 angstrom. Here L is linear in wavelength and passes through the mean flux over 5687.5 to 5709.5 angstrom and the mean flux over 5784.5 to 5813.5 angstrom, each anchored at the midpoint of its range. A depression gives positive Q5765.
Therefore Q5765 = -0.5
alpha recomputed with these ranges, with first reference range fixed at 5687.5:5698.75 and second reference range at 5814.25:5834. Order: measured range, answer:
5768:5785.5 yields 0.61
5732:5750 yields -0.65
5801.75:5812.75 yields 0.42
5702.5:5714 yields 0.53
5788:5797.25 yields 0.01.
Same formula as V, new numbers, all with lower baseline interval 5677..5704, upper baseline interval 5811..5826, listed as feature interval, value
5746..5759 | -0.08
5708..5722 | 0.00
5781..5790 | 0.07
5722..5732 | 0.01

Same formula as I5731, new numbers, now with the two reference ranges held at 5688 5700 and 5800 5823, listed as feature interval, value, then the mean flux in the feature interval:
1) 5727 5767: -1.1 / 16.5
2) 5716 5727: -0.2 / 16.2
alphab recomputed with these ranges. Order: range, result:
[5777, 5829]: 16.4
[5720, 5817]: 16.4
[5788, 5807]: 17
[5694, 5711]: 15.4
